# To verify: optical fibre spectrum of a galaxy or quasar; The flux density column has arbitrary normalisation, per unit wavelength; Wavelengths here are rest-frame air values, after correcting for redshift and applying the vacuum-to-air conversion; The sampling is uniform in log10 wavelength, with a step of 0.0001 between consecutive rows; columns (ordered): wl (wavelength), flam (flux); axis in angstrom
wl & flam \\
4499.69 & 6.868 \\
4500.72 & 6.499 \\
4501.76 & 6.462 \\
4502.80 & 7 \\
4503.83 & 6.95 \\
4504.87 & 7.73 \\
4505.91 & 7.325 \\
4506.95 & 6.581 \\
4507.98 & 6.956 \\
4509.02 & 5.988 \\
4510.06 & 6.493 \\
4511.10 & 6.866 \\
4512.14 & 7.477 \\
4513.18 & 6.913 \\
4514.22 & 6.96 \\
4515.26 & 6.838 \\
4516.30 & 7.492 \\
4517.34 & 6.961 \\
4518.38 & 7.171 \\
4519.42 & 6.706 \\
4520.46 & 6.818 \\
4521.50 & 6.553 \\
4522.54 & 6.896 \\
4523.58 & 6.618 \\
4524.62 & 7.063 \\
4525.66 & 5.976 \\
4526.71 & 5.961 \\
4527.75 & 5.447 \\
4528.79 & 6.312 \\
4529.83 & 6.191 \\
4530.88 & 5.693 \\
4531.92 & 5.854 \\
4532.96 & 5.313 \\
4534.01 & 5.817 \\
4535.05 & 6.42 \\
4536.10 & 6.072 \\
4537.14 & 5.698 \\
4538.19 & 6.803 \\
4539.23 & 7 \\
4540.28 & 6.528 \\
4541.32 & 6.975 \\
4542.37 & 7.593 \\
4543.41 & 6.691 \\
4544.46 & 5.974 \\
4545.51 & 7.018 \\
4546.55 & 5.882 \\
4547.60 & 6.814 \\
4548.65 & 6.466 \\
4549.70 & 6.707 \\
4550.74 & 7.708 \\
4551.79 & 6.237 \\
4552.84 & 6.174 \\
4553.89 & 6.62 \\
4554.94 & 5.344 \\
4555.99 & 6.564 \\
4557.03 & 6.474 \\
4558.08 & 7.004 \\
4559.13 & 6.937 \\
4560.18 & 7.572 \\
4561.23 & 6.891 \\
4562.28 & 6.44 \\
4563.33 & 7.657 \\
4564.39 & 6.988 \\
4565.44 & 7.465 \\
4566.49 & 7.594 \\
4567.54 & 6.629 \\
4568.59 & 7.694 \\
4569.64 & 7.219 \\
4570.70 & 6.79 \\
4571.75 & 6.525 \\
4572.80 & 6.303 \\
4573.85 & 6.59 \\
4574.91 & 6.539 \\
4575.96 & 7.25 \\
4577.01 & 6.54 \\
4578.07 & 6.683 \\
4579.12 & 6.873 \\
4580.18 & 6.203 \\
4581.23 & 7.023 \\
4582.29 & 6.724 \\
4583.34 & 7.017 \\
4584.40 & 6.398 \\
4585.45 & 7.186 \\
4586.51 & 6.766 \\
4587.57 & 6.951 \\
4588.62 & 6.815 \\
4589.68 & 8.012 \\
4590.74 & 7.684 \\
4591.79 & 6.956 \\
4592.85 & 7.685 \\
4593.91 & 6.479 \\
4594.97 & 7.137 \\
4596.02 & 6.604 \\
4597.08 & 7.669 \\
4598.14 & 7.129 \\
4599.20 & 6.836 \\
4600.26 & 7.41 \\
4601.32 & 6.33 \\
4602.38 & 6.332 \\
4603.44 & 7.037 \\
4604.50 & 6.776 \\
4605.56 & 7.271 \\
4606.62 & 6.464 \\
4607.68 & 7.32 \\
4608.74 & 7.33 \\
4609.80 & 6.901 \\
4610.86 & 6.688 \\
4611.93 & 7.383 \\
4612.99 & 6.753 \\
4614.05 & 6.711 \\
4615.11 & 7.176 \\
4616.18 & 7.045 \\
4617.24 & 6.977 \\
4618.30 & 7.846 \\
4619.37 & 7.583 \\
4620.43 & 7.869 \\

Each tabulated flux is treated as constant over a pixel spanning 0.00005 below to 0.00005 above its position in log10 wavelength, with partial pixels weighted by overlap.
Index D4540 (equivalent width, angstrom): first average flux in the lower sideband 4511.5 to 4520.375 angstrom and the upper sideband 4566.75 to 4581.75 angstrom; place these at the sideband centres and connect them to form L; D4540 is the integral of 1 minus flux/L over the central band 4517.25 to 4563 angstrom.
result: 2.9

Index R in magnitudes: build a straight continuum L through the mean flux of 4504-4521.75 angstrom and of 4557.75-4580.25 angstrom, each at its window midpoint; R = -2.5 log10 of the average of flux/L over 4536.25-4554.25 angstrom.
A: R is 0.05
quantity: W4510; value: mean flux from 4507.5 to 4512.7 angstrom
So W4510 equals 6.75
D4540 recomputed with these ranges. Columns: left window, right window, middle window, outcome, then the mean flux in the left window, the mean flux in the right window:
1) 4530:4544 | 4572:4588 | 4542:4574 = -1.3 angstrom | 6.34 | 6.73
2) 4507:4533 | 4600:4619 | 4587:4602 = -0.4 angstrom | 6.57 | 6.98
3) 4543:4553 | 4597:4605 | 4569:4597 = -0.5 angstrom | 6.58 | 6.9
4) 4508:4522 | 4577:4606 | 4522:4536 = 1.6 angstrom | 6.87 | 6.95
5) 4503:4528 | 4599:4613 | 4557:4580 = -0.2 angstrom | 6.8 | 6.92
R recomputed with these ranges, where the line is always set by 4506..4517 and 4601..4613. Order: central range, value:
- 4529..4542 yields 0.11 mag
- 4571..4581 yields 0.04 mag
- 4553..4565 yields 0.02 mag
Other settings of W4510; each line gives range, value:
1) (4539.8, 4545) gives 6.75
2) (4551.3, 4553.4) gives 6.2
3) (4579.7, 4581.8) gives 6.62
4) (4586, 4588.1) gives 6.87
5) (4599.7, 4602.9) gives 6.69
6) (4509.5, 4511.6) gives 6.66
